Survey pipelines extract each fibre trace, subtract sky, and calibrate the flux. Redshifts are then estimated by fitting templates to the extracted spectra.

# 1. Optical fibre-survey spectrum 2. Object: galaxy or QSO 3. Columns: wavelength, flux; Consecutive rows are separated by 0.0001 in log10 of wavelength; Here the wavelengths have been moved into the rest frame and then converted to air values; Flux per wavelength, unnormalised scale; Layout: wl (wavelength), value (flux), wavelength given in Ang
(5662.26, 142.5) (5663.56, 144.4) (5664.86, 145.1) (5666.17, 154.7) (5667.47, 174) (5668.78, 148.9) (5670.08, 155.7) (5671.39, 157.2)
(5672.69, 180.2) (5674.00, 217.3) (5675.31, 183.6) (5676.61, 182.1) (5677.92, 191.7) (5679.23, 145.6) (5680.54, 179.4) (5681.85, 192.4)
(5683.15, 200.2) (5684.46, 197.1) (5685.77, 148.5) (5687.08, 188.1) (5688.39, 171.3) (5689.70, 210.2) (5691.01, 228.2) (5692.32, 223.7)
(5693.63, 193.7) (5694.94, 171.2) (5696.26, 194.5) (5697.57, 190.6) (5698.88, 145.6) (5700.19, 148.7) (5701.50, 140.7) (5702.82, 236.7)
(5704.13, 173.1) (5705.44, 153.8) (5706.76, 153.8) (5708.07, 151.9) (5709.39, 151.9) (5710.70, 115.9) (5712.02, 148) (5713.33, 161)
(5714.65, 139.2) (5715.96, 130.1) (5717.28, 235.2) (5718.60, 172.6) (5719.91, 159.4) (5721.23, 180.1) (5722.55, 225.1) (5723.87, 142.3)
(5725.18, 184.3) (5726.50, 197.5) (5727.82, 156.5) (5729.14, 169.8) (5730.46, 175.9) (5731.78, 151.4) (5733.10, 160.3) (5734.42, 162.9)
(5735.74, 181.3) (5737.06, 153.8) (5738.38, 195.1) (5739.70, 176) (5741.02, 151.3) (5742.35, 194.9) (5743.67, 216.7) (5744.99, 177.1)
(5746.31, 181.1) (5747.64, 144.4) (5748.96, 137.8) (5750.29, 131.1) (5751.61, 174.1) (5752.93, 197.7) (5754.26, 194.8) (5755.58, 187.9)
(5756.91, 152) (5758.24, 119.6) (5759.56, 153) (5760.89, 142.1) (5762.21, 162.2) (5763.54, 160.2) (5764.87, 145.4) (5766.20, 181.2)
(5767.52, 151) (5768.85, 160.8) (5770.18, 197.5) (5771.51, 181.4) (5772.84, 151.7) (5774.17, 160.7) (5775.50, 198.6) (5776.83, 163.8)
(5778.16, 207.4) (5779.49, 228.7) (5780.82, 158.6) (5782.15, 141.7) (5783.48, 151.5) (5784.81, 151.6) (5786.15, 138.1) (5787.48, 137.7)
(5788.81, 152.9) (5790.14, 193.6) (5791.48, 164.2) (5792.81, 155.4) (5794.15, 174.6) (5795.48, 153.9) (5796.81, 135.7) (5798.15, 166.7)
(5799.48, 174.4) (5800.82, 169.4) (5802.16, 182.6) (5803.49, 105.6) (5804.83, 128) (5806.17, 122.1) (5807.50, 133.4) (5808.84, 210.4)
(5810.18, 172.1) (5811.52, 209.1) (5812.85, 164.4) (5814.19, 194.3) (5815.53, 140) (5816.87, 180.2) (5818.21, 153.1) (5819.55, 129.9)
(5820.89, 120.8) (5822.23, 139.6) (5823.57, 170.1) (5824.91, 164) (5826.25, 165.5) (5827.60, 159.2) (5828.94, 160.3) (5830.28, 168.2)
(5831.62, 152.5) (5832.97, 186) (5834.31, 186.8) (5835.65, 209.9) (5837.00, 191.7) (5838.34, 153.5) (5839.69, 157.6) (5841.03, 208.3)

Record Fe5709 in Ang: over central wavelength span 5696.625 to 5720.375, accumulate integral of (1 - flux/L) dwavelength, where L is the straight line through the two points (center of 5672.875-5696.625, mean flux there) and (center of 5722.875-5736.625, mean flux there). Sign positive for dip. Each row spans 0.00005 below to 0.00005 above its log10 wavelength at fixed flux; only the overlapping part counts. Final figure 2.25 Ang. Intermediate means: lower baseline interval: 190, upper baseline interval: 169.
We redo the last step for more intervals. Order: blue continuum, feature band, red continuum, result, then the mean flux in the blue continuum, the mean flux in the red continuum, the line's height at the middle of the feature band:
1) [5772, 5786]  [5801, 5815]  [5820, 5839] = 0.5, 170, 166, 168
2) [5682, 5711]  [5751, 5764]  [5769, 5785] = 0.8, 178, 175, 175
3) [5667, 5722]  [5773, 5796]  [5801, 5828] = -0.7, 174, 157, 162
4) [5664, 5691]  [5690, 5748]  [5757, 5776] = -1.1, 177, 161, 170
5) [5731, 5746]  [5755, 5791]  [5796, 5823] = 0.4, 175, 157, 166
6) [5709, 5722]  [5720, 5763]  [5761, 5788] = -1.8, 160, 166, 163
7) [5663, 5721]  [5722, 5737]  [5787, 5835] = -0.3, 173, 161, 169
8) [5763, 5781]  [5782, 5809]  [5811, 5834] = 2.5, 175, 162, 169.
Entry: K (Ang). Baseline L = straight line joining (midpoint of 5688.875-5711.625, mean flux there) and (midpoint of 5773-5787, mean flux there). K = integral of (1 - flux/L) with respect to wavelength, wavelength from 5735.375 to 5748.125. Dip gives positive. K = -0.4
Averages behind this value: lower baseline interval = 175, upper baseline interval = 169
